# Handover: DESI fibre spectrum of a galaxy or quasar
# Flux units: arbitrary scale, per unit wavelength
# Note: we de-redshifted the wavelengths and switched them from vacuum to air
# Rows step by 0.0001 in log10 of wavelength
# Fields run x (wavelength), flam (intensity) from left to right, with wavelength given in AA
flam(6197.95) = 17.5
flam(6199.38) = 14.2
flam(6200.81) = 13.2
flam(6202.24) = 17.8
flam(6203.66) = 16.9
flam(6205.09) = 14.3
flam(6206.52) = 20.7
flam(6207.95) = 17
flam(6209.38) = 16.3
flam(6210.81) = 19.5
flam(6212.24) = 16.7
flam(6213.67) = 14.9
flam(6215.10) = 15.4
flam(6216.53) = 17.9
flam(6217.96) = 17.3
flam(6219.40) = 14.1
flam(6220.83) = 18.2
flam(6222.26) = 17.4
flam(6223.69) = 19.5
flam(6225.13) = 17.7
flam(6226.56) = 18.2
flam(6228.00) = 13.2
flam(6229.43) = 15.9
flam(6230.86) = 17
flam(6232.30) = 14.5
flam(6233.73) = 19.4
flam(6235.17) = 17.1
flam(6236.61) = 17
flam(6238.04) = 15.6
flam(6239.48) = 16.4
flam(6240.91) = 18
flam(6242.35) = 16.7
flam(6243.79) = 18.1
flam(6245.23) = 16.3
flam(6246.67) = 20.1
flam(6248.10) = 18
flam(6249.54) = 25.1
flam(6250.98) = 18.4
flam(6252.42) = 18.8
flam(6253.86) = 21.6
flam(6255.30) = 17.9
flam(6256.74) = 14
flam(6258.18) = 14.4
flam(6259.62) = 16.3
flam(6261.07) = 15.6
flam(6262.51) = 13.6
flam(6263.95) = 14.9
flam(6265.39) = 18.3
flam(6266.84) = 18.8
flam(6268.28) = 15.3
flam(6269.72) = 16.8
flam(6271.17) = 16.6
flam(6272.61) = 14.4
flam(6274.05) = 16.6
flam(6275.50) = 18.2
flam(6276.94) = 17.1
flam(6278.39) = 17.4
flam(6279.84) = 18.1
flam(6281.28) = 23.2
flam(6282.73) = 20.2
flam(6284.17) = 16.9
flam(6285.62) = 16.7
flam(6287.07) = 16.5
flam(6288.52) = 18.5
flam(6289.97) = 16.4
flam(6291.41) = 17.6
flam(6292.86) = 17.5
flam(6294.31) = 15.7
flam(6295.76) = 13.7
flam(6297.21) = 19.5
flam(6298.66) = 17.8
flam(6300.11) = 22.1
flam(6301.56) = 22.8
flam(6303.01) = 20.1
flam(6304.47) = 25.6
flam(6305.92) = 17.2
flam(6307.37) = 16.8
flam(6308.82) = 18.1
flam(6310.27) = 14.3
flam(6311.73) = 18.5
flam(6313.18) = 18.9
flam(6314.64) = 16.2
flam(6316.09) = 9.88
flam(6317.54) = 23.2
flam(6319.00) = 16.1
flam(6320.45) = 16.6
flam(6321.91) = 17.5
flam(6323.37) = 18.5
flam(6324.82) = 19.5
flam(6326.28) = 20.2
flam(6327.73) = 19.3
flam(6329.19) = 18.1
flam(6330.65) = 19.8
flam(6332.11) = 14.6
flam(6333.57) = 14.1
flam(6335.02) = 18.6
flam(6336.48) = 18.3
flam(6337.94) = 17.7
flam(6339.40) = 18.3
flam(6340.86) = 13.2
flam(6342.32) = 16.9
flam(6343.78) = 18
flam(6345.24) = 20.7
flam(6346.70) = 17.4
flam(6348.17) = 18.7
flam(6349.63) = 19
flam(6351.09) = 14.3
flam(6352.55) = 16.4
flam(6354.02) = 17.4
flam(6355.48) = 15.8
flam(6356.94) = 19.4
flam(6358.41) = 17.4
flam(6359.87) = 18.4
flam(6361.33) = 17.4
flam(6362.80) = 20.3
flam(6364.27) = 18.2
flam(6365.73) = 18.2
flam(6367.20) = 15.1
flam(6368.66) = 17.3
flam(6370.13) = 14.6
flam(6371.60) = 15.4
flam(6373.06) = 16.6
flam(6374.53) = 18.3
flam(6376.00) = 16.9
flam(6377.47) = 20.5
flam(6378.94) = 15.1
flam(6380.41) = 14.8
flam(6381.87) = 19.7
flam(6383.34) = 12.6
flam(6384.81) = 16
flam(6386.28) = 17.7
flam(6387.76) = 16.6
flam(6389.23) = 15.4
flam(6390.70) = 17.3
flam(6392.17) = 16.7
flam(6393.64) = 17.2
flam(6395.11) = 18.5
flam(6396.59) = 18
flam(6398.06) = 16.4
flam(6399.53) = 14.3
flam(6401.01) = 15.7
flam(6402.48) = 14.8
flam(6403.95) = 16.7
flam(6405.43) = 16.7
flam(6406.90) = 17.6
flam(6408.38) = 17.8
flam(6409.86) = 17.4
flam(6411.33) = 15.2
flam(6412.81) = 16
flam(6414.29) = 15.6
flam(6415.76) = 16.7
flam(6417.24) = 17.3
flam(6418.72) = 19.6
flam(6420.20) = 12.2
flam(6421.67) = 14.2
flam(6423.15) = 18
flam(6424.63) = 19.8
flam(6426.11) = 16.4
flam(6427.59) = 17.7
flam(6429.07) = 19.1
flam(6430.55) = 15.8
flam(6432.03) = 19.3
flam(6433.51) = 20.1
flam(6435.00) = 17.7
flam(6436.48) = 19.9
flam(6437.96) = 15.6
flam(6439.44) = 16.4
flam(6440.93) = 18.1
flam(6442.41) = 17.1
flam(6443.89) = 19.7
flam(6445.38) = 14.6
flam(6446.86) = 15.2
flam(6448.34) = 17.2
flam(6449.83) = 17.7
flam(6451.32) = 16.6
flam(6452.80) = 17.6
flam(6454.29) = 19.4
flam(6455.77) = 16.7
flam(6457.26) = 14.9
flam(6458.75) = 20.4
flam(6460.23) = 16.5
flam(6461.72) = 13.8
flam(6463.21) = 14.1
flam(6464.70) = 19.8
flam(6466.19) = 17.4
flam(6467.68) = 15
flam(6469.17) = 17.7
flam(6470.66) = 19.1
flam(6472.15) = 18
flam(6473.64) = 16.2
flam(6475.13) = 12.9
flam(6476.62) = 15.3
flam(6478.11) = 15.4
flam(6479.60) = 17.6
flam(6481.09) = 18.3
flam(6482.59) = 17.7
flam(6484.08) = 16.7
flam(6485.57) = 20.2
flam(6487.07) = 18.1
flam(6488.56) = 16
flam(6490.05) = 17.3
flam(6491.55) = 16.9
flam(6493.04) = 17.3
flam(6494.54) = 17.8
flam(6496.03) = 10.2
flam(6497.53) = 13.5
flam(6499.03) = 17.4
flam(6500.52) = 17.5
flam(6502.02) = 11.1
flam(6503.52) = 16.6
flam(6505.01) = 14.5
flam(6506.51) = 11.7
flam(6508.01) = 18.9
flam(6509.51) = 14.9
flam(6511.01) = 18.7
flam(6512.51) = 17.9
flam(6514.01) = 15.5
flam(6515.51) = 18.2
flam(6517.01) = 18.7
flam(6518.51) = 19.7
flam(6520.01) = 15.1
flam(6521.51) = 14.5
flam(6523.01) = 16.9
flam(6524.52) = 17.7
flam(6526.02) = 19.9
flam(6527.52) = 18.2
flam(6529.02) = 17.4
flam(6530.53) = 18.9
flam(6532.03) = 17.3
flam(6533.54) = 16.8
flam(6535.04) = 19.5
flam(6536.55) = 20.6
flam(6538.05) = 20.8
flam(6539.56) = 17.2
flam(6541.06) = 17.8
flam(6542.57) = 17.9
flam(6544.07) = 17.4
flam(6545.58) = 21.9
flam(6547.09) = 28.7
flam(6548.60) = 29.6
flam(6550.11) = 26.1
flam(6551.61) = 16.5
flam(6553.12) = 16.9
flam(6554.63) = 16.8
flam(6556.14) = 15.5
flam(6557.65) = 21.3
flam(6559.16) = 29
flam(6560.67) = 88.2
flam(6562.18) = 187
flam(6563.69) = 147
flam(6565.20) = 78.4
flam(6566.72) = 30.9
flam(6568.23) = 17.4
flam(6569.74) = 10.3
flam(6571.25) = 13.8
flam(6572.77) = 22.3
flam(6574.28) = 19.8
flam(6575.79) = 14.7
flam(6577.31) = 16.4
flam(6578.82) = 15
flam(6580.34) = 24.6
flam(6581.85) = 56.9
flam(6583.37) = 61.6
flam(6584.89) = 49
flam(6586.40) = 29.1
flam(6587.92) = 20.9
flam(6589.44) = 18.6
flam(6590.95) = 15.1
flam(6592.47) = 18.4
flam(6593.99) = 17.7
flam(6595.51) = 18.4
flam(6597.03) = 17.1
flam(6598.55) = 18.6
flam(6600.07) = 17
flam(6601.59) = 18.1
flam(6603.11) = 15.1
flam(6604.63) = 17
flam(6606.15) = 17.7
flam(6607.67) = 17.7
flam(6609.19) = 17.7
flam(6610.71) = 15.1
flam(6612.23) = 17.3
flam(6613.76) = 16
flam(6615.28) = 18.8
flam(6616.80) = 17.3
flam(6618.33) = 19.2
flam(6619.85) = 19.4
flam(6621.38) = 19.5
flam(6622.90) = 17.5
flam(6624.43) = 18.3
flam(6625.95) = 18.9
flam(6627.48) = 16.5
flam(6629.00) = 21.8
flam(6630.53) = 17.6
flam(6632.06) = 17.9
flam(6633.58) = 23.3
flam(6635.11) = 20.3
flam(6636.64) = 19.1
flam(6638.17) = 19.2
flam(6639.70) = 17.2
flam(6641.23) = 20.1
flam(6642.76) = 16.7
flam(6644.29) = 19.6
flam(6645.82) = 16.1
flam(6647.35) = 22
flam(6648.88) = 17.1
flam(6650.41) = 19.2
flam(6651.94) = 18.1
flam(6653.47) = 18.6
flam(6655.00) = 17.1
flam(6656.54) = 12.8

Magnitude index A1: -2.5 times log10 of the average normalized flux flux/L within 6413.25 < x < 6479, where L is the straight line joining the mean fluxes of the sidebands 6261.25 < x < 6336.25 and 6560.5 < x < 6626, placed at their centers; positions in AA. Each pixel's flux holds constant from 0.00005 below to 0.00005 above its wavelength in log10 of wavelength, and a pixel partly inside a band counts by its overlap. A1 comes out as 0.369 mag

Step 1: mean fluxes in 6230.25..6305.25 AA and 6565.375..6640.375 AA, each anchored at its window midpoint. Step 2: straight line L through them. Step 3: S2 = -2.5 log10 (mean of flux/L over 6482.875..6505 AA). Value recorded 0.24 mag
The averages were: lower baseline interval 17.8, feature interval 16.2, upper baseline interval 21.2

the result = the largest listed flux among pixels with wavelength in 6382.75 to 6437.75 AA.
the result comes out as 20.1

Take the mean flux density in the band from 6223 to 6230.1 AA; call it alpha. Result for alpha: 16.9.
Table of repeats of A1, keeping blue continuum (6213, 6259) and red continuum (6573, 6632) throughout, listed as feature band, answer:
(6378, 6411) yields 0.15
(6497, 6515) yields 0.27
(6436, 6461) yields 0.14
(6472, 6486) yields 0.19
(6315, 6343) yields 0.06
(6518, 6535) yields 0.16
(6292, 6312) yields -0.03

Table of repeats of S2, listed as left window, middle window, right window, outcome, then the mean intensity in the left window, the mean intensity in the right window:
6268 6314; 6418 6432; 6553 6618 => 0.36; 18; 31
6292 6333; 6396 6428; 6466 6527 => 0.05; 18.1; 16.6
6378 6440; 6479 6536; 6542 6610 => 0.44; 16.8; 31.2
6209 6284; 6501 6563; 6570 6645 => -0.22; 17.3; 20.6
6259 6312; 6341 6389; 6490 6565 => 0.19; 17.7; 26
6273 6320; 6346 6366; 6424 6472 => 0.00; 18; 17.4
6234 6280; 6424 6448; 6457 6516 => -0.07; 17.2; 16.4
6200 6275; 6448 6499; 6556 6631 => 0.44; 17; 29.4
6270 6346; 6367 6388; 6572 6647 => 0.12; 17.8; 20.8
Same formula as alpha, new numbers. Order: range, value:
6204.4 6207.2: 17.5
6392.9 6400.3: 16.9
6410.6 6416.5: 15.9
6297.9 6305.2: 21.7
